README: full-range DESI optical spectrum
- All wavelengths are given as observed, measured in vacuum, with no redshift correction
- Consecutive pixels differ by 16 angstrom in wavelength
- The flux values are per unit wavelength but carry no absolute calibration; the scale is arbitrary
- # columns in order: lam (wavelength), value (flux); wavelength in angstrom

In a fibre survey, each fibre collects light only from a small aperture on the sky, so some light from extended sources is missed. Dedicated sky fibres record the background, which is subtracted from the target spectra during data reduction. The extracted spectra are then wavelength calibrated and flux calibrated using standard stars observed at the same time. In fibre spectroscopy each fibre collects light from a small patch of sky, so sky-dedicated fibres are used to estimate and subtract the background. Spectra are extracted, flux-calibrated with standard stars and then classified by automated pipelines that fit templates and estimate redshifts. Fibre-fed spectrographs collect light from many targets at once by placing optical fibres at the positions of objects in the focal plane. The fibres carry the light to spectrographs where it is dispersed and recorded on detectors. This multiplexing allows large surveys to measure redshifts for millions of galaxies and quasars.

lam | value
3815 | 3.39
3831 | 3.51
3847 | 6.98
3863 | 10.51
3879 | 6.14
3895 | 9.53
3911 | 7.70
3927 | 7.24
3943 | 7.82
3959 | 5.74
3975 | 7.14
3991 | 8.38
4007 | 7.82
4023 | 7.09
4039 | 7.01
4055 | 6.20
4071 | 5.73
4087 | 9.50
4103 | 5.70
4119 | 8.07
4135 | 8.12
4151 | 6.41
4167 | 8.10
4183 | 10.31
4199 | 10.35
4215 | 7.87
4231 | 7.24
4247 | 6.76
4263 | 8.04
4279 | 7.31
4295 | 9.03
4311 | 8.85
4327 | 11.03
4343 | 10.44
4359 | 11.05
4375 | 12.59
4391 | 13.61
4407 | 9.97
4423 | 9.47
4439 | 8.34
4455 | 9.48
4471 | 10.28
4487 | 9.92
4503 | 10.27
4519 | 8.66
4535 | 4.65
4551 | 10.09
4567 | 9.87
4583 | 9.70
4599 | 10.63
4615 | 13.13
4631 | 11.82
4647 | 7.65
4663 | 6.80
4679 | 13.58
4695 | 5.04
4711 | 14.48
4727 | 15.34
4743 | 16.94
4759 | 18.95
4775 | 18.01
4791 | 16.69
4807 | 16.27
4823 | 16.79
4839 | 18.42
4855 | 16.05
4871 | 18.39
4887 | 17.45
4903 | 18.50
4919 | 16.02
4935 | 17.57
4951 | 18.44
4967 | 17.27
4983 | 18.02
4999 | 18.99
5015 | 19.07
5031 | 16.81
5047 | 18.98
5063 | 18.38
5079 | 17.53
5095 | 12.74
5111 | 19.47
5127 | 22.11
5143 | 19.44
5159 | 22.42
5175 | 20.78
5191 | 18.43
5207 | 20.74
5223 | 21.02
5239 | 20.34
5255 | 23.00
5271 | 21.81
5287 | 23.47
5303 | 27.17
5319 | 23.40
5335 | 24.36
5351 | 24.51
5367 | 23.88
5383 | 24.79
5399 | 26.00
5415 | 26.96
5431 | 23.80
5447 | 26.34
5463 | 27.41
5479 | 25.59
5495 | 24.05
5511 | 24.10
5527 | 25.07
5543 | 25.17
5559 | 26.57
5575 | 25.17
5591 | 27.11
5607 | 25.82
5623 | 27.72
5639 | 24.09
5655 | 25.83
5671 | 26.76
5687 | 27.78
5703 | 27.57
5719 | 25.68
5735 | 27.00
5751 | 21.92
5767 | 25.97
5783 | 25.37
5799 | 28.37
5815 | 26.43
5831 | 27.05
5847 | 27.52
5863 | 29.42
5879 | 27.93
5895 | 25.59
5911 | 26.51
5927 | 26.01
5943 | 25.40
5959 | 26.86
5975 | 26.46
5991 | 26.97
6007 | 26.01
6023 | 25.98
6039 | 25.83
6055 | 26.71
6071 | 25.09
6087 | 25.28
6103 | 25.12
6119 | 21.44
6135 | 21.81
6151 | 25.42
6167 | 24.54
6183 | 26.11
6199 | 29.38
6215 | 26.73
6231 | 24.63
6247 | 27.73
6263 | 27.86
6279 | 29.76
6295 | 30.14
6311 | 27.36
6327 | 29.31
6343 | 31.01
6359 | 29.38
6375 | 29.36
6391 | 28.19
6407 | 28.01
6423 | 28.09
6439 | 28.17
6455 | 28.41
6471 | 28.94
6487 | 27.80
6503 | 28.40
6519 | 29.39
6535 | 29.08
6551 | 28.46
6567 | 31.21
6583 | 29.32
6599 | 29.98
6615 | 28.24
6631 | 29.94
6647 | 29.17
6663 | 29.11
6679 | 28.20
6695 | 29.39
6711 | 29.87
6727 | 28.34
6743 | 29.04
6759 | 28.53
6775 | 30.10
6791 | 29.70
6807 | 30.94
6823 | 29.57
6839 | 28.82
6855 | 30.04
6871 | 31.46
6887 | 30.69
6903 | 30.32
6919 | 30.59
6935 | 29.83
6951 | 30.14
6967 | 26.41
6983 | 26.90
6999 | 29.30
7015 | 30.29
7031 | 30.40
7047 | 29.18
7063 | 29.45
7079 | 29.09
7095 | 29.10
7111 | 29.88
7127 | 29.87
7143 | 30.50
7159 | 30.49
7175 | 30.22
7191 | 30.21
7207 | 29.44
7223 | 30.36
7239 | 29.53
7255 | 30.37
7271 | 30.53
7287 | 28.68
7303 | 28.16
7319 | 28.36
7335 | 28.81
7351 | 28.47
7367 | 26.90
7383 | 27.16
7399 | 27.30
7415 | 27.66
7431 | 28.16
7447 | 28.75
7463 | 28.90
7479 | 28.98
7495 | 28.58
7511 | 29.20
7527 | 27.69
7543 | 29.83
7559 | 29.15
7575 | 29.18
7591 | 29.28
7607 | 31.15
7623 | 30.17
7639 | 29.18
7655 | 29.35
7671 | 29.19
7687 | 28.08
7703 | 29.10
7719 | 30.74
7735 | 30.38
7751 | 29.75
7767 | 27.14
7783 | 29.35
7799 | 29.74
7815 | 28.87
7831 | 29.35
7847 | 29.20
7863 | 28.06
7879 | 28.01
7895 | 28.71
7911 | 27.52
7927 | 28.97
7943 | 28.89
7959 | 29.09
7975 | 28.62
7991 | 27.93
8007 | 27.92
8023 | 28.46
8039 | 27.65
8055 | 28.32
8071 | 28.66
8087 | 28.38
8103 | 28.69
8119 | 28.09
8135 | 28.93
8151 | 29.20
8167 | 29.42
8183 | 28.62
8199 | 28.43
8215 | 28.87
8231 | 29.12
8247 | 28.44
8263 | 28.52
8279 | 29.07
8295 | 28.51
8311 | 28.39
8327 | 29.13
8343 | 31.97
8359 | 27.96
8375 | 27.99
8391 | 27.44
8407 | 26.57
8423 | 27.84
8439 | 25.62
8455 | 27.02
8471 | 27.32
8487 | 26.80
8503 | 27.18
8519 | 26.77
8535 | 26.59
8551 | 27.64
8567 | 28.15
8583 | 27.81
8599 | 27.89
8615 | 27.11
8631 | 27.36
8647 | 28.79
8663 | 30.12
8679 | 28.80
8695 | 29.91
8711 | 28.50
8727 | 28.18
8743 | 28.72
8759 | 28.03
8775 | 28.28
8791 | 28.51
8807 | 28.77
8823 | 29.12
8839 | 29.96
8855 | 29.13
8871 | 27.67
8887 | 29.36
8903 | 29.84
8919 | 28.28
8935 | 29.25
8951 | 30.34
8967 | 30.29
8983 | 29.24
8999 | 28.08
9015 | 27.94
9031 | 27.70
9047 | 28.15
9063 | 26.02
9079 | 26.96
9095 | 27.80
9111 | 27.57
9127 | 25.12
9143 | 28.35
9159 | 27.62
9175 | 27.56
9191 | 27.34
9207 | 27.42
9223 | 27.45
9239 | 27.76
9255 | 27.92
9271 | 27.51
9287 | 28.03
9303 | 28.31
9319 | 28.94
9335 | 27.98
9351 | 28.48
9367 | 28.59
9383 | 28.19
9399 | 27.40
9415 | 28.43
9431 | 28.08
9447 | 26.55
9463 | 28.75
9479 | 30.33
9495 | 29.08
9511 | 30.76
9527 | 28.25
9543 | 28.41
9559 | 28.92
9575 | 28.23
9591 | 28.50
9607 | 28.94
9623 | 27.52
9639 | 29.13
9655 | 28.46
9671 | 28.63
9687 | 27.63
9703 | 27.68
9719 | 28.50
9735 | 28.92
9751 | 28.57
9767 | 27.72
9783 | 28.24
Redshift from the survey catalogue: 0.183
